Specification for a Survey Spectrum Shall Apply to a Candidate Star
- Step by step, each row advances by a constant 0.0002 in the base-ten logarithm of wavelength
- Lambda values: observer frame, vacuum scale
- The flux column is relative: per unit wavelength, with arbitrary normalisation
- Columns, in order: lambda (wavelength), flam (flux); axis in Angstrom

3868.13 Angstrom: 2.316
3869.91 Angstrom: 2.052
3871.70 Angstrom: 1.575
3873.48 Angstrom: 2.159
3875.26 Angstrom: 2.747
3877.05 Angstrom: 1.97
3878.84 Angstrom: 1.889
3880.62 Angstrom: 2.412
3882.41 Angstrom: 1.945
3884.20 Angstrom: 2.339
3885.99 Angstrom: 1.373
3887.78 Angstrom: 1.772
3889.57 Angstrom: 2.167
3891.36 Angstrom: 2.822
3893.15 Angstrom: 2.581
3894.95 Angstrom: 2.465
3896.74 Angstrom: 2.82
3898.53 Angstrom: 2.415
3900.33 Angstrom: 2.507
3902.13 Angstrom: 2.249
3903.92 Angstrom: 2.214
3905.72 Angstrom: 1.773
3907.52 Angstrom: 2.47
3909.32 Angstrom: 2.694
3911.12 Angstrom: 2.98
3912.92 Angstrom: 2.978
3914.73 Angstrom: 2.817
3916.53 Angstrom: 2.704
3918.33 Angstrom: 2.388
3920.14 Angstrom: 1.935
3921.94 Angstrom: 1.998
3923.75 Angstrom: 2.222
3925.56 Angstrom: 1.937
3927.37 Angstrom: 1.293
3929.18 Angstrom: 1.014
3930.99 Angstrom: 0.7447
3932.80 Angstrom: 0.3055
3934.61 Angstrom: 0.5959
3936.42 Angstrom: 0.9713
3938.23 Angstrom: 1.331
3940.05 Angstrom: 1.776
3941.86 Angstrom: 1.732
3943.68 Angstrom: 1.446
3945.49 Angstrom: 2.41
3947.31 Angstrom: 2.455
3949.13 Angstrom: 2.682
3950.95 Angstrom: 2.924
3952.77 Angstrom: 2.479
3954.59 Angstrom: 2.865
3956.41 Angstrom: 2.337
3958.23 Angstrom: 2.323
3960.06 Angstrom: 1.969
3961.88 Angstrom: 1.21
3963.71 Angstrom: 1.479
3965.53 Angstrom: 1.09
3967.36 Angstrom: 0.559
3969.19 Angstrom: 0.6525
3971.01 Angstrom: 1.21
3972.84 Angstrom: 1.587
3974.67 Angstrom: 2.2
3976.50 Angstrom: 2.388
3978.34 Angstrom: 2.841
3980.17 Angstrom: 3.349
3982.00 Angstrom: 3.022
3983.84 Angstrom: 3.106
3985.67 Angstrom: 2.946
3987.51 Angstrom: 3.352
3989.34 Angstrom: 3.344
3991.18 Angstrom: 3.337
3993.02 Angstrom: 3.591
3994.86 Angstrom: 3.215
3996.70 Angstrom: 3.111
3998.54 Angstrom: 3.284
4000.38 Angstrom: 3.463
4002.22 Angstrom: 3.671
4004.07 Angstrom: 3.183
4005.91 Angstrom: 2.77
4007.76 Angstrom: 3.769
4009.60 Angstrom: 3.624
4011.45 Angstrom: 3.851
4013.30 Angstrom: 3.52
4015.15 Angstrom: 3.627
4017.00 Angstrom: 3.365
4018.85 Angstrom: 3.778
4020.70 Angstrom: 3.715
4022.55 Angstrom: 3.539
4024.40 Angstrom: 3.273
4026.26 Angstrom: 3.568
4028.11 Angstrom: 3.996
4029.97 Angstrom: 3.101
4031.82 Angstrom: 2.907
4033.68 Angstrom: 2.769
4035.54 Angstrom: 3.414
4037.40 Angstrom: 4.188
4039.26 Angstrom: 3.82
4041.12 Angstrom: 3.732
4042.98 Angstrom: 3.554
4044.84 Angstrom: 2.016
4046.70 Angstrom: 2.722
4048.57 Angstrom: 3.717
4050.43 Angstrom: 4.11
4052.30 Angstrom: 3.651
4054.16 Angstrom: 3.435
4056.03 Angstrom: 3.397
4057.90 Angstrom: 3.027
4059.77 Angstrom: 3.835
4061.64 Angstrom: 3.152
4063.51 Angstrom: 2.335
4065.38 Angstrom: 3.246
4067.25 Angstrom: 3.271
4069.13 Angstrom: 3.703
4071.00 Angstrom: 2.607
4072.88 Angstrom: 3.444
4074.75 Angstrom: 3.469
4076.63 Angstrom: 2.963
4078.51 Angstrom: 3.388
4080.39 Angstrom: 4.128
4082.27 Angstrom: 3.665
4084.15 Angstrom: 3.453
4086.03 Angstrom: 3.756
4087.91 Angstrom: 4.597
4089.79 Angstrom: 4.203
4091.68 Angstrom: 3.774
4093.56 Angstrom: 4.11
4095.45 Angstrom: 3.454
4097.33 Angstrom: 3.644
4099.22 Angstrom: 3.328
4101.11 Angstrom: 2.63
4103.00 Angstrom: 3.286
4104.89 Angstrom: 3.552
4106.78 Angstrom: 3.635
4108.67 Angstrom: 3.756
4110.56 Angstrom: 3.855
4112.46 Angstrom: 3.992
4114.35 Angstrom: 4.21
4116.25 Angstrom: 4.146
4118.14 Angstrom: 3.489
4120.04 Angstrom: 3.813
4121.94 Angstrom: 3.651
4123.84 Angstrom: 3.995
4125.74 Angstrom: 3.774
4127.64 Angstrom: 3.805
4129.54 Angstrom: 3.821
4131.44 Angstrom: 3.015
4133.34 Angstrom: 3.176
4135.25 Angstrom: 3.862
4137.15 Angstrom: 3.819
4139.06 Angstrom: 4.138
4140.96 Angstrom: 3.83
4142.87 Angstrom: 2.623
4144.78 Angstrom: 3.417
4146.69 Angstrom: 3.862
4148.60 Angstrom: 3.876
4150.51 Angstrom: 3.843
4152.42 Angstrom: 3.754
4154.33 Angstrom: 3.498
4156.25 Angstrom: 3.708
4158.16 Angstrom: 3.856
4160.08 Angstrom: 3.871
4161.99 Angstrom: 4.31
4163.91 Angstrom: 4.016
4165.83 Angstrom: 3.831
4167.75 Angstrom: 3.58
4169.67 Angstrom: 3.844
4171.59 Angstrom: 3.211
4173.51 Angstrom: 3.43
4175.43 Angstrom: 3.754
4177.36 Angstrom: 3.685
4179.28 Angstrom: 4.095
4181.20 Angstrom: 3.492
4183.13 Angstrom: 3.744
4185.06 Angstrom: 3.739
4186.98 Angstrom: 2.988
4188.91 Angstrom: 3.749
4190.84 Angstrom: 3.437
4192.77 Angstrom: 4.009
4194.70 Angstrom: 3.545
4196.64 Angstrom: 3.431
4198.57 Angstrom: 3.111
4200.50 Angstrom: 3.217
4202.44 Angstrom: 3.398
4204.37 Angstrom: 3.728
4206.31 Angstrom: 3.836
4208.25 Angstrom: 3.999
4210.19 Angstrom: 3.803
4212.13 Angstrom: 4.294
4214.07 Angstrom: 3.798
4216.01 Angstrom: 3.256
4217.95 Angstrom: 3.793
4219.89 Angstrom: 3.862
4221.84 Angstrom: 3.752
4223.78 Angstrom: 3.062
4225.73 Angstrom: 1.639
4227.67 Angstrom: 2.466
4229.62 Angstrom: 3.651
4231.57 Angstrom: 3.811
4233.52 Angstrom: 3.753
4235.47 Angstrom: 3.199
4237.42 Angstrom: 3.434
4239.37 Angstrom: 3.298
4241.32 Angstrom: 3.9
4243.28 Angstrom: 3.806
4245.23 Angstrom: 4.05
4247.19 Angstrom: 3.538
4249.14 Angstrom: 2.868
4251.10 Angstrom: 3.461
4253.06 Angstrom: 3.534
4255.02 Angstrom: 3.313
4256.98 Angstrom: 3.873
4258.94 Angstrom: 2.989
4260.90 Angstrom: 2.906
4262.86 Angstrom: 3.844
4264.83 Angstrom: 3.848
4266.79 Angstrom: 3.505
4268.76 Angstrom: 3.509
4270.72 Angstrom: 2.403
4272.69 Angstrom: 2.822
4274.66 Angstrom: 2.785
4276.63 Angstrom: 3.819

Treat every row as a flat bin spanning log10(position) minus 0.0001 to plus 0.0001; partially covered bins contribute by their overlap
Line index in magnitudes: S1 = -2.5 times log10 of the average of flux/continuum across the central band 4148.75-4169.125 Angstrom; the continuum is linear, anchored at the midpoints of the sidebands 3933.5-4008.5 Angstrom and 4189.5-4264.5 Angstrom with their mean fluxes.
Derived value -0.19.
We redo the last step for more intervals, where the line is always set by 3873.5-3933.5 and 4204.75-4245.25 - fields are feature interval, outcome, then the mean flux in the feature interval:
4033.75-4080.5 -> -0.189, 3.35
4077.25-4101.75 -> -0.247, 3.71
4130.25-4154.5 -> -0.134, 3.6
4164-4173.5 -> -0.107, 3.63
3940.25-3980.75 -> 0.200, 1.99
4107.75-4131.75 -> -0.231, 3.81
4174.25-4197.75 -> -0.083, 3.63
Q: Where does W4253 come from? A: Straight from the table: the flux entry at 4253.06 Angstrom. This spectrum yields 3.534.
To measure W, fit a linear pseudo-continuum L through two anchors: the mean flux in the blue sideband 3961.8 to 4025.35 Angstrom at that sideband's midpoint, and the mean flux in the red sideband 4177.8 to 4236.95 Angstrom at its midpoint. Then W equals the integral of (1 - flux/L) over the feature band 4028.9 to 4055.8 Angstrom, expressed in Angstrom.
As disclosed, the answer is -3.0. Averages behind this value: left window 2.88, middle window 3.37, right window 3.52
